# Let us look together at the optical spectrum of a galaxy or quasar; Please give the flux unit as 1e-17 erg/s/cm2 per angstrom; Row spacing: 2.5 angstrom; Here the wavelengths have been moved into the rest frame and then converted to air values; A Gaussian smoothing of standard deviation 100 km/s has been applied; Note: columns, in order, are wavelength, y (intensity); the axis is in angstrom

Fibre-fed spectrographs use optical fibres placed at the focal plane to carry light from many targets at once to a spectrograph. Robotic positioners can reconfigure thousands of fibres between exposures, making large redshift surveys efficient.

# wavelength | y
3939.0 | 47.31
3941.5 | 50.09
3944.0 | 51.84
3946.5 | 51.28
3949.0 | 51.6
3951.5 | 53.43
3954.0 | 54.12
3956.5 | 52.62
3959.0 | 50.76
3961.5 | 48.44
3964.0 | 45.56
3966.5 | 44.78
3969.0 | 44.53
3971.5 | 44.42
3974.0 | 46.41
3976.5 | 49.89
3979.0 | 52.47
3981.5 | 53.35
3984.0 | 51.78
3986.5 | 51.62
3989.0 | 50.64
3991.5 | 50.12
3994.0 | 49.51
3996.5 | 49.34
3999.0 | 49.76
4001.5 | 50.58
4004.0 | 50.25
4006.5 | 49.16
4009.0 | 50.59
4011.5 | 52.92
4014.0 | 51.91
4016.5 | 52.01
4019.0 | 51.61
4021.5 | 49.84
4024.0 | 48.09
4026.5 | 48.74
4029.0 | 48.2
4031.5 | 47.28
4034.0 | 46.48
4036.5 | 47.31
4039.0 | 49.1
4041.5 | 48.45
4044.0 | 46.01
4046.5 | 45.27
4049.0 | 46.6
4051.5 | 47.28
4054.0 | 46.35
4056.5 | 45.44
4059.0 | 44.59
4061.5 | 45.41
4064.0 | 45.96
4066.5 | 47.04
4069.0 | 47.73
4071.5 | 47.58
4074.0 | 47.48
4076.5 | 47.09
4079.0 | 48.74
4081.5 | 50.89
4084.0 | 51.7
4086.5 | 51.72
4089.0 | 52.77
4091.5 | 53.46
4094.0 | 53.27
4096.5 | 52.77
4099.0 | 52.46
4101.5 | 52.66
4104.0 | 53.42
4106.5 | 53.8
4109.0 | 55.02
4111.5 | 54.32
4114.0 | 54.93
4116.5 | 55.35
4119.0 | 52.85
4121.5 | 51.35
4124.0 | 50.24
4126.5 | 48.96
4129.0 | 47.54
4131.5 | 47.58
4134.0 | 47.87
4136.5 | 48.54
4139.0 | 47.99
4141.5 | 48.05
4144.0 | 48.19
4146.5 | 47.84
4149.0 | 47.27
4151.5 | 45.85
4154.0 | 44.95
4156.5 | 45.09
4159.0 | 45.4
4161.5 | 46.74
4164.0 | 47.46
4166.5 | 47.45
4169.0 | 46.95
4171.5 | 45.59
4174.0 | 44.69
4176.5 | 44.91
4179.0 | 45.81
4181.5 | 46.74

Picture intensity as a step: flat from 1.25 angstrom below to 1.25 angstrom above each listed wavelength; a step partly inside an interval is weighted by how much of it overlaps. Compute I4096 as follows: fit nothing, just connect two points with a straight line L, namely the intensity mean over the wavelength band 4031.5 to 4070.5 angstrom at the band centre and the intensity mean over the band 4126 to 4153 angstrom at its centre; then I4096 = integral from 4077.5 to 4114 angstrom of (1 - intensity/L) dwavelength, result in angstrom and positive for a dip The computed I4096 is -4.25 angstrom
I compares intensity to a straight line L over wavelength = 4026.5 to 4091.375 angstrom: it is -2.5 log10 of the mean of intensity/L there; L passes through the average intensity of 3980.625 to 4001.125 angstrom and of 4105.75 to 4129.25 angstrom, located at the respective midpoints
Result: 0.09 mag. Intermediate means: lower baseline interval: 50.7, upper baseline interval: 52.6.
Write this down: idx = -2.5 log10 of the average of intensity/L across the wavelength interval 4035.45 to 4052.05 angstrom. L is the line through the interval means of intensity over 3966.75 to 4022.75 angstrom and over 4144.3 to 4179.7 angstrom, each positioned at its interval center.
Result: 0.04 mag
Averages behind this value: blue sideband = 50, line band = 47.1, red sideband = 46.2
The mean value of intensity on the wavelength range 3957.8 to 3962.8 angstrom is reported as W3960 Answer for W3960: 49.5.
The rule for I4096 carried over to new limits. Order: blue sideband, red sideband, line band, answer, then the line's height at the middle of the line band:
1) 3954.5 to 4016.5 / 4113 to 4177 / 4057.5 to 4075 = 0.9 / 48.9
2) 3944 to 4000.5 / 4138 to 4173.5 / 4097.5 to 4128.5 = -3.5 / 47.5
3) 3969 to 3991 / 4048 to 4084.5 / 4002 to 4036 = -0.8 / 48.6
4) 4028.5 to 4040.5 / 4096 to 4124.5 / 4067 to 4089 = 0.7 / 50.9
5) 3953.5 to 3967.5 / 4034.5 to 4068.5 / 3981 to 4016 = -2.0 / 48.1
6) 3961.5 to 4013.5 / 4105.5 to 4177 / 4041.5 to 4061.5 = 1.2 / 49.1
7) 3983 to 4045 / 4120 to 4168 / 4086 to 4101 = -1.4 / 48.4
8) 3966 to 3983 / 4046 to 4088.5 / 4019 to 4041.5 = -0.2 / 47.8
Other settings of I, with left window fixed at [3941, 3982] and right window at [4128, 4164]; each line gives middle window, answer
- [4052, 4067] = 0.06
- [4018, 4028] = -0.02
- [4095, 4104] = -0.11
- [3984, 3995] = -0.03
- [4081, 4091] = -0.09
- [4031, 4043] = 0.02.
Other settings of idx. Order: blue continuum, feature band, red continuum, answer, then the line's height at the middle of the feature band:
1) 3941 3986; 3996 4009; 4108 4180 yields -0.008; 49.6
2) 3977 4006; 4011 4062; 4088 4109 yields 0.082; 51.8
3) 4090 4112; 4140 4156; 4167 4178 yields 0.032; 48.3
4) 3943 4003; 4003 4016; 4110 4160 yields -0.028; 49.7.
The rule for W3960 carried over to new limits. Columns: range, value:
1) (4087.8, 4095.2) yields 53.2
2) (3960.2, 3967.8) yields 46.3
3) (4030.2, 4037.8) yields 47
